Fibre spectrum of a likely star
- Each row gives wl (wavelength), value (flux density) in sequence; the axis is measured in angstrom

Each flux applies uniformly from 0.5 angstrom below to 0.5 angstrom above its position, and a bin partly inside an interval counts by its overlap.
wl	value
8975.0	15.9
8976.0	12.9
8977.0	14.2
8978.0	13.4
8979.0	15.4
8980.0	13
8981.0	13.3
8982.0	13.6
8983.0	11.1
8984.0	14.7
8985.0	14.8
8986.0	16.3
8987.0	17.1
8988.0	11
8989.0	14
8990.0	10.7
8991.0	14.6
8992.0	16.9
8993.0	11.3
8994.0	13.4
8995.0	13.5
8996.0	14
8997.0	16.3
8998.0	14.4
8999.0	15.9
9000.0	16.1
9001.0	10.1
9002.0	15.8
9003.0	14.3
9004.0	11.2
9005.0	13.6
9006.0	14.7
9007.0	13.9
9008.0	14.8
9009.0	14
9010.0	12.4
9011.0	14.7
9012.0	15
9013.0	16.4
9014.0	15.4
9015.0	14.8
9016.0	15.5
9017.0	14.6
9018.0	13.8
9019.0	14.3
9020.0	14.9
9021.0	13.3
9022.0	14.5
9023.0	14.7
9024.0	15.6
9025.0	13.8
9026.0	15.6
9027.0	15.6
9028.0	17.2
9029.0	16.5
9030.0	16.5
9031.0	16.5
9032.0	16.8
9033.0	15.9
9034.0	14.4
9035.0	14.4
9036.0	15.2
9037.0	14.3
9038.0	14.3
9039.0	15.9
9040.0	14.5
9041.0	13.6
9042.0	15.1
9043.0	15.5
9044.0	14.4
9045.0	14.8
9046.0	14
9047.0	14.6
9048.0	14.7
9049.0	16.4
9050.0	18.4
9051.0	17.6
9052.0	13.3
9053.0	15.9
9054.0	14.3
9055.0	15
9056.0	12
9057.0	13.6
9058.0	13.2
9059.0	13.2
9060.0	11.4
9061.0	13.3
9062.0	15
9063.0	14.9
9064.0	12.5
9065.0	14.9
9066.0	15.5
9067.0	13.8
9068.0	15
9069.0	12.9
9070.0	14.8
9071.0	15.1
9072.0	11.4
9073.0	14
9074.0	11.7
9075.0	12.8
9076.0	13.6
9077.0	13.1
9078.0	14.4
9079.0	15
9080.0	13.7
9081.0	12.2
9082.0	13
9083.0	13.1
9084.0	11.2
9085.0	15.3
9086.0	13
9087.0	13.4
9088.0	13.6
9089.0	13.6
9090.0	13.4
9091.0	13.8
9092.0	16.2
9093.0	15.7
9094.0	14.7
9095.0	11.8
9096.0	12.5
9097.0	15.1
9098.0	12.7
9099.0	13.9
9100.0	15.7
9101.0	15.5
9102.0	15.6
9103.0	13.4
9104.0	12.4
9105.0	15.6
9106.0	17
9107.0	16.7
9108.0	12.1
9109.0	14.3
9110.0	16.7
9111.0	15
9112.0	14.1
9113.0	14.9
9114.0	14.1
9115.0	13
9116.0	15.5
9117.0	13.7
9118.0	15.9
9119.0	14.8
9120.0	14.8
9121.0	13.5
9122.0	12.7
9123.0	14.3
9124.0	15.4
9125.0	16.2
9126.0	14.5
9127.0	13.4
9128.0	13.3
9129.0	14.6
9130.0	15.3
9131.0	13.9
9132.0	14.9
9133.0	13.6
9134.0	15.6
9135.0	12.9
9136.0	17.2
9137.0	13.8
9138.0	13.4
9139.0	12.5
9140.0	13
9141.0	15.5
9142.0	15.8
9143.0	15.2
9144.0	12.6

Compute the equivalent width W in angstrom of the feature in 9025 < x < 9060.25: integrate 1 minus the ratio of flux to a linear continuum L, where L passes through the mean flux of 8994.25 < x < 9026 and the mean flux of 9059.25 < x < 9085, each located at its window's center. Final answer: -2.6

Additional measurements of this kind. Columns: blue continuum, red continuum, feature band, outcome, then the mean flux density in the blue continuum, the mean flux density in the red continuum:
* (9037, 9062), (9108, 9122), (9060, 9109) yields 2.0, 14.5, 14.5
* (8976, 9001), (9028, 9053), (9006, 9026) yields 0.2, 14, 15.4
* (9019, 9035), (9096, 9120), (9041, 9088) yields 3.2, 15.4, 14.6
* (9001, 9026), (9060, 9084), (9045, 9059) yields -0.9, 14.4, 13.6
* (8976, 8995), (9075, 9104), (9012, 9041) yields -2.8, 13.8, 13.8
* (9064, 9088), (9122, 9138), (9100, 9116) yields -0.7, 13.6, 14.5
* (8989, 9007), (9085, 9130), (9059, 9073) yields 0.3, 13.9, 14.4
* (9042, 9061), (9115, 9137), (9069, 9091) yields 1.7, 14.6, 14.5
